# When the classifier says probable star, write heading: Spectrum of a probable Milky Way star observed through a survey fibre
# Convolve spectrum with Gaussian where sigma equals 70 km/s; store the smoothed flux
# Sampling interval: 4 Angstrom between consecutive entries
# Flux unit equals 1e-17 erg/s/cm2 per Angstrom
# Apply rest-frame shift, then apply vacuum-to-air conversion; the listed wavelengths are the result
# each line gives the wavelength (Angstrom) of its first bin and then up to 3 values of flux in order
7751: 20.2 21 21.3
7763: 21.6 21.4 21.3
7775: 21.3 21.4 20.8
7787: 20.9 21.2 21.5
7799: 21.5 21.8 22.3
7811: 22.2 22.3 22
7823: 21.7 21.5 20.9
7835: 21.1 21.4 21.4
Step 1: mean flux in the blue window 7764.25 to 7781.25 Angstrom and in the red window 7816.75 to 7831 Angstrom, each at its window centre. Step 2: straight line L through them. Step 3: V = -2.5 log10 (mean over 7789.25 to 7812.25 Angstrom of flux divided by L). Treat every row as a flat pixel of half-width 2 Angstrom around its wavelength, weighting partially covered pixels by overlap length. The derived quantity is -0.01 mag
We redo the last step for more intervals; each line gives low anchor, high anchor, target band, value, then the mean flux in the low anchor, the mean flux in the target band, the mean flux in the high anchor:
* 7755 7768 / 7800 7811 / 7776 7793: 0.03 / 21.4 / 21.1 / 22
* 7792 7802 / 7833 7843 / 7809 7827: -0.03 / 21.5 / 22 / 21.3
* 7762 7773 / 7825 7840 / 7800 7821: -0.04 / 21.4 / 22.1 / 21.2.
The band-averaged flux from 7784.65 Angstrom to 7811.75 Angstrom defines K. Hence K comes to 21.6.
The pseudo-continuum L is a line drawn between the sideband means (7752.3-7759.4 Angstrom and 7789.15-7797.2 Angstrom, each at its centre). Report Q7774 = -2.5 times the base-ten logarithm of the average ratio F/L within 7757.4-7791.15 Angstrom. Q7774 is 0.00 mag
